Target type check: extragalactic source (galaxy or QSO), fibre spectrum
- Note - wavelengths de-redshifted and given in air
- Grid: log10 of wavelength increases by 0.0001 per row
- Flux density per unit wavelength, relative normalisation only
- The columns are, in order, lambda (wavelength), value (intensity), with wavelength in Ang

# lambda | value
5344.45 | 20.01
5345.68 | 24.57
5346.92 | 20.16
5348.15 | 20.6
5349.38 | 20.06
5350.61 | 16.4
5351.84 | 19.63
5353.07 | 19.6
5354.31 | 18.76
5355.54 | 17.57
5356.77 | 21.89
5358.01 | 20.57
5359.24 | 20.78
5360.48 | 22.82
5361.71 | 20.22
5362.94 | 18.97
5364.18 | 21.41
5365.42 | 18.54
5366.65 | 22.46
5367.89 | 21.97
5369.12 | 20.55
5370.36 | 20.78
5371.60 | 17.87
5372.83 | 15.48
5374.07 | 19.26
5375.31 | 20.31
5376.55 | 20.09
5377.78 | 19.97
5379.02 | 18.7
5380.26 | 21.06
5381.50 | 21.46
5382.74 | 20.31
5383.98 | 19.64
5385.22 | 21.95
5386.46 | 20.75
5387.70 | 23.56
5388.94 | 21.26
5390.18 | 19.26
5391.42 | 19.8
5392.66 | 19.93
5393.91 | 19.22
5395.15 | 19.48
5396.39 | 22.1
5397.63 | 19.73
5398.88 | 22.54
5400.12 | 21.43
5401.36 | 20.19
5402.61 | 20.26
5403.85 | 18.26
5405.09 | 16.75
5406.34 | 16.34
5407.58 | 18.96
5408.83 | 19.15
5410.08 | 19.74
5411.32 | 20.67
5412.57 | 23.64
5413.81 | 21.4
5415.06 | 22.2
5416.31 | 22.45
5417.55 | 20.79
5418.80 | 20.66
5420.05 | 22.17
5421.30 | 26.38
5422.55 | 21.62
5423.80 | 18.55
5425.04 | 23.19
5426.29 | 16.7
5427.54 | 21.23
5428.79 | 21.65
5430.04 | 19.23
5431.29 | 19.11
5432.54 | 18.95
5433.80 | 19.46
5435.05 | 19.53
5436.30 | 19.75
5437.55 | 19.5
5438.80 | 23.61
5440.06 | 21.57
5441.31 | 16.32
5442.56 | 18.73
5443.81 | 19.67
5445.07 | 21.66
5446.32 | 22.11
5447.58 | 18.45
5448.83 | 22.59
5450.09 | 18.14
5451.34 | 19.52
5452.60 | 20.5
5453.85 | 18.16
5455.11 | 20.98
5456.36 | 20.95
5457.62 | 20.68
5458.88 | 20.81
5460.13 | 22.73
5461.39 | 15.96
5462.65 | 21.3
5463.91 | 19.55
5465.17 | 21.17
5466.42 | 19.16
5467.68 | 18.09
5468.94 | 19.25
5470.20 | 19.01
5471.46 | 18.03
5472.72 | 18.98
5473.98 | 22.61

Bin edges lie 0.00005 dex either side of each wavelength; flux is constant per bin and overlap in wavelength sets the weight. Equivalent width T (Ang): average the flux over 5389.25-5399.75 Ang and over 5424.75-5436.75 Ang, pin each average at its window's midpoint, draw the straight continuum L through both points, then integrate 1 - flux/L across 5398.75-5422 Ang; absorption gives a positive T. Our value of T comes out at -0.7 Ang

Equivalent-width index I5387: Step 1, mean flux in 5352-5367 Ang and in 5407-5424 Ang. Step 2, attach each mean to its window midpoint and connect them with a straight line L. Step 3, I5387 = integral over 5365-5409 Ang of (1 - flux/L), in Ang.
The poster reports 1.7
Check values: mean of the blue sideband 20.2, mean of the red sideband 21.4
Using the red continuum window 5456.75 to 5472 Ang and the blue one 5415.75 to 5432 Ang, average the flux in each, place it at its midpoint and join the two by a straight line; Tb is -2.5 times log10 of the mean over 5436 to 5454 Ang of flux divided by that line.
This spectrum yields 0.014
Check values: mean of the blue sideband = 21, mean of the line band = 20.1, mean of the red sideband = 19.7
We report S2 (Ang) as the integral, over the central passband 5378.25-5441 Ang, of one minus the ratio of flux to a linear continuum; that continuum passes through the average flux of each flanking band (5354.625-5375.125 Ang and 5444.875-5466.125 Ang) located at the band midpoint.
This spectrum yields -1.0 Ang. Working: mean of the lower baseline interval 20.1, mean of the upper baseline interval 20.3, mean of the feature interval 20.5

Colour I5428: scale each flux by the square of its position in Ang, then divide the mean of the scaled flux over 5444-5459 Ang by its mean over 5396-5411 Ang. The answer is 1.1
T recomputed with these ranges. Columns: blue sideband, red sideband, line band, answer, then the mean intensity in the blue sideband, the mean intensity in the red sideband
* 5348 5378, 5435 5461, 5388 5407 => 0.2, 19.9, 20.3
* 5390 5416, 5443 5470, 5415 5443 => -0.7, 20.1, 20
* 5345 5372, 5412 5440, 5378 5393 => 0.0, 20.3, 21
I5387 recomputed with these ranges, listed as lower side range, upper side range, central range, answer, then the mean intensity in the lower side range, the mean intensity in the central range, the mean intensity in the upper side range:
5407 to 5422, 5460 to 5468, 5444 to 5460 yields -0.3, 21.5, 20.4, 19.6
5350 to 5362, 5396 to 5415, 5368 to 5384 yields 0.2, 19.8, 19.7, 20.1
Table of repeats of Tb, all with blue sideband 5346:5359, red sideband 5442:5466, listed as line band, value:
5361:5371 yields -0.05 mag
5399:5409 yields 0.05 mag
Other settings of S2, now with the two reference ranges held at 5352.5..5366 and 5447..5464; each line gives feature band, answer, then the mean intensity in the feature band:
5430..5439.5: 0.1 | 19.9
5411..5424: -1.3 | 22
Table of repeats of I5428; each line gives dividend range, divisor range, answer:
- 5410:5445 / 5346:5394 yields 1.05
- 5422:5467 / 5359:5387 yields 1.02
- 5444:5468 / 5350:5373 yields 1.05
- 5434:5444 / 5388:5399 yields 0.99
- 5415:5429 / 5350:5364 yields 1.11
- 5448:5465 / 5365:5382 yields 1.04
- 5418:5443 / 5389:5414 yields 1.03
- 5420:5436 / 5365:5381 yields 1.06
